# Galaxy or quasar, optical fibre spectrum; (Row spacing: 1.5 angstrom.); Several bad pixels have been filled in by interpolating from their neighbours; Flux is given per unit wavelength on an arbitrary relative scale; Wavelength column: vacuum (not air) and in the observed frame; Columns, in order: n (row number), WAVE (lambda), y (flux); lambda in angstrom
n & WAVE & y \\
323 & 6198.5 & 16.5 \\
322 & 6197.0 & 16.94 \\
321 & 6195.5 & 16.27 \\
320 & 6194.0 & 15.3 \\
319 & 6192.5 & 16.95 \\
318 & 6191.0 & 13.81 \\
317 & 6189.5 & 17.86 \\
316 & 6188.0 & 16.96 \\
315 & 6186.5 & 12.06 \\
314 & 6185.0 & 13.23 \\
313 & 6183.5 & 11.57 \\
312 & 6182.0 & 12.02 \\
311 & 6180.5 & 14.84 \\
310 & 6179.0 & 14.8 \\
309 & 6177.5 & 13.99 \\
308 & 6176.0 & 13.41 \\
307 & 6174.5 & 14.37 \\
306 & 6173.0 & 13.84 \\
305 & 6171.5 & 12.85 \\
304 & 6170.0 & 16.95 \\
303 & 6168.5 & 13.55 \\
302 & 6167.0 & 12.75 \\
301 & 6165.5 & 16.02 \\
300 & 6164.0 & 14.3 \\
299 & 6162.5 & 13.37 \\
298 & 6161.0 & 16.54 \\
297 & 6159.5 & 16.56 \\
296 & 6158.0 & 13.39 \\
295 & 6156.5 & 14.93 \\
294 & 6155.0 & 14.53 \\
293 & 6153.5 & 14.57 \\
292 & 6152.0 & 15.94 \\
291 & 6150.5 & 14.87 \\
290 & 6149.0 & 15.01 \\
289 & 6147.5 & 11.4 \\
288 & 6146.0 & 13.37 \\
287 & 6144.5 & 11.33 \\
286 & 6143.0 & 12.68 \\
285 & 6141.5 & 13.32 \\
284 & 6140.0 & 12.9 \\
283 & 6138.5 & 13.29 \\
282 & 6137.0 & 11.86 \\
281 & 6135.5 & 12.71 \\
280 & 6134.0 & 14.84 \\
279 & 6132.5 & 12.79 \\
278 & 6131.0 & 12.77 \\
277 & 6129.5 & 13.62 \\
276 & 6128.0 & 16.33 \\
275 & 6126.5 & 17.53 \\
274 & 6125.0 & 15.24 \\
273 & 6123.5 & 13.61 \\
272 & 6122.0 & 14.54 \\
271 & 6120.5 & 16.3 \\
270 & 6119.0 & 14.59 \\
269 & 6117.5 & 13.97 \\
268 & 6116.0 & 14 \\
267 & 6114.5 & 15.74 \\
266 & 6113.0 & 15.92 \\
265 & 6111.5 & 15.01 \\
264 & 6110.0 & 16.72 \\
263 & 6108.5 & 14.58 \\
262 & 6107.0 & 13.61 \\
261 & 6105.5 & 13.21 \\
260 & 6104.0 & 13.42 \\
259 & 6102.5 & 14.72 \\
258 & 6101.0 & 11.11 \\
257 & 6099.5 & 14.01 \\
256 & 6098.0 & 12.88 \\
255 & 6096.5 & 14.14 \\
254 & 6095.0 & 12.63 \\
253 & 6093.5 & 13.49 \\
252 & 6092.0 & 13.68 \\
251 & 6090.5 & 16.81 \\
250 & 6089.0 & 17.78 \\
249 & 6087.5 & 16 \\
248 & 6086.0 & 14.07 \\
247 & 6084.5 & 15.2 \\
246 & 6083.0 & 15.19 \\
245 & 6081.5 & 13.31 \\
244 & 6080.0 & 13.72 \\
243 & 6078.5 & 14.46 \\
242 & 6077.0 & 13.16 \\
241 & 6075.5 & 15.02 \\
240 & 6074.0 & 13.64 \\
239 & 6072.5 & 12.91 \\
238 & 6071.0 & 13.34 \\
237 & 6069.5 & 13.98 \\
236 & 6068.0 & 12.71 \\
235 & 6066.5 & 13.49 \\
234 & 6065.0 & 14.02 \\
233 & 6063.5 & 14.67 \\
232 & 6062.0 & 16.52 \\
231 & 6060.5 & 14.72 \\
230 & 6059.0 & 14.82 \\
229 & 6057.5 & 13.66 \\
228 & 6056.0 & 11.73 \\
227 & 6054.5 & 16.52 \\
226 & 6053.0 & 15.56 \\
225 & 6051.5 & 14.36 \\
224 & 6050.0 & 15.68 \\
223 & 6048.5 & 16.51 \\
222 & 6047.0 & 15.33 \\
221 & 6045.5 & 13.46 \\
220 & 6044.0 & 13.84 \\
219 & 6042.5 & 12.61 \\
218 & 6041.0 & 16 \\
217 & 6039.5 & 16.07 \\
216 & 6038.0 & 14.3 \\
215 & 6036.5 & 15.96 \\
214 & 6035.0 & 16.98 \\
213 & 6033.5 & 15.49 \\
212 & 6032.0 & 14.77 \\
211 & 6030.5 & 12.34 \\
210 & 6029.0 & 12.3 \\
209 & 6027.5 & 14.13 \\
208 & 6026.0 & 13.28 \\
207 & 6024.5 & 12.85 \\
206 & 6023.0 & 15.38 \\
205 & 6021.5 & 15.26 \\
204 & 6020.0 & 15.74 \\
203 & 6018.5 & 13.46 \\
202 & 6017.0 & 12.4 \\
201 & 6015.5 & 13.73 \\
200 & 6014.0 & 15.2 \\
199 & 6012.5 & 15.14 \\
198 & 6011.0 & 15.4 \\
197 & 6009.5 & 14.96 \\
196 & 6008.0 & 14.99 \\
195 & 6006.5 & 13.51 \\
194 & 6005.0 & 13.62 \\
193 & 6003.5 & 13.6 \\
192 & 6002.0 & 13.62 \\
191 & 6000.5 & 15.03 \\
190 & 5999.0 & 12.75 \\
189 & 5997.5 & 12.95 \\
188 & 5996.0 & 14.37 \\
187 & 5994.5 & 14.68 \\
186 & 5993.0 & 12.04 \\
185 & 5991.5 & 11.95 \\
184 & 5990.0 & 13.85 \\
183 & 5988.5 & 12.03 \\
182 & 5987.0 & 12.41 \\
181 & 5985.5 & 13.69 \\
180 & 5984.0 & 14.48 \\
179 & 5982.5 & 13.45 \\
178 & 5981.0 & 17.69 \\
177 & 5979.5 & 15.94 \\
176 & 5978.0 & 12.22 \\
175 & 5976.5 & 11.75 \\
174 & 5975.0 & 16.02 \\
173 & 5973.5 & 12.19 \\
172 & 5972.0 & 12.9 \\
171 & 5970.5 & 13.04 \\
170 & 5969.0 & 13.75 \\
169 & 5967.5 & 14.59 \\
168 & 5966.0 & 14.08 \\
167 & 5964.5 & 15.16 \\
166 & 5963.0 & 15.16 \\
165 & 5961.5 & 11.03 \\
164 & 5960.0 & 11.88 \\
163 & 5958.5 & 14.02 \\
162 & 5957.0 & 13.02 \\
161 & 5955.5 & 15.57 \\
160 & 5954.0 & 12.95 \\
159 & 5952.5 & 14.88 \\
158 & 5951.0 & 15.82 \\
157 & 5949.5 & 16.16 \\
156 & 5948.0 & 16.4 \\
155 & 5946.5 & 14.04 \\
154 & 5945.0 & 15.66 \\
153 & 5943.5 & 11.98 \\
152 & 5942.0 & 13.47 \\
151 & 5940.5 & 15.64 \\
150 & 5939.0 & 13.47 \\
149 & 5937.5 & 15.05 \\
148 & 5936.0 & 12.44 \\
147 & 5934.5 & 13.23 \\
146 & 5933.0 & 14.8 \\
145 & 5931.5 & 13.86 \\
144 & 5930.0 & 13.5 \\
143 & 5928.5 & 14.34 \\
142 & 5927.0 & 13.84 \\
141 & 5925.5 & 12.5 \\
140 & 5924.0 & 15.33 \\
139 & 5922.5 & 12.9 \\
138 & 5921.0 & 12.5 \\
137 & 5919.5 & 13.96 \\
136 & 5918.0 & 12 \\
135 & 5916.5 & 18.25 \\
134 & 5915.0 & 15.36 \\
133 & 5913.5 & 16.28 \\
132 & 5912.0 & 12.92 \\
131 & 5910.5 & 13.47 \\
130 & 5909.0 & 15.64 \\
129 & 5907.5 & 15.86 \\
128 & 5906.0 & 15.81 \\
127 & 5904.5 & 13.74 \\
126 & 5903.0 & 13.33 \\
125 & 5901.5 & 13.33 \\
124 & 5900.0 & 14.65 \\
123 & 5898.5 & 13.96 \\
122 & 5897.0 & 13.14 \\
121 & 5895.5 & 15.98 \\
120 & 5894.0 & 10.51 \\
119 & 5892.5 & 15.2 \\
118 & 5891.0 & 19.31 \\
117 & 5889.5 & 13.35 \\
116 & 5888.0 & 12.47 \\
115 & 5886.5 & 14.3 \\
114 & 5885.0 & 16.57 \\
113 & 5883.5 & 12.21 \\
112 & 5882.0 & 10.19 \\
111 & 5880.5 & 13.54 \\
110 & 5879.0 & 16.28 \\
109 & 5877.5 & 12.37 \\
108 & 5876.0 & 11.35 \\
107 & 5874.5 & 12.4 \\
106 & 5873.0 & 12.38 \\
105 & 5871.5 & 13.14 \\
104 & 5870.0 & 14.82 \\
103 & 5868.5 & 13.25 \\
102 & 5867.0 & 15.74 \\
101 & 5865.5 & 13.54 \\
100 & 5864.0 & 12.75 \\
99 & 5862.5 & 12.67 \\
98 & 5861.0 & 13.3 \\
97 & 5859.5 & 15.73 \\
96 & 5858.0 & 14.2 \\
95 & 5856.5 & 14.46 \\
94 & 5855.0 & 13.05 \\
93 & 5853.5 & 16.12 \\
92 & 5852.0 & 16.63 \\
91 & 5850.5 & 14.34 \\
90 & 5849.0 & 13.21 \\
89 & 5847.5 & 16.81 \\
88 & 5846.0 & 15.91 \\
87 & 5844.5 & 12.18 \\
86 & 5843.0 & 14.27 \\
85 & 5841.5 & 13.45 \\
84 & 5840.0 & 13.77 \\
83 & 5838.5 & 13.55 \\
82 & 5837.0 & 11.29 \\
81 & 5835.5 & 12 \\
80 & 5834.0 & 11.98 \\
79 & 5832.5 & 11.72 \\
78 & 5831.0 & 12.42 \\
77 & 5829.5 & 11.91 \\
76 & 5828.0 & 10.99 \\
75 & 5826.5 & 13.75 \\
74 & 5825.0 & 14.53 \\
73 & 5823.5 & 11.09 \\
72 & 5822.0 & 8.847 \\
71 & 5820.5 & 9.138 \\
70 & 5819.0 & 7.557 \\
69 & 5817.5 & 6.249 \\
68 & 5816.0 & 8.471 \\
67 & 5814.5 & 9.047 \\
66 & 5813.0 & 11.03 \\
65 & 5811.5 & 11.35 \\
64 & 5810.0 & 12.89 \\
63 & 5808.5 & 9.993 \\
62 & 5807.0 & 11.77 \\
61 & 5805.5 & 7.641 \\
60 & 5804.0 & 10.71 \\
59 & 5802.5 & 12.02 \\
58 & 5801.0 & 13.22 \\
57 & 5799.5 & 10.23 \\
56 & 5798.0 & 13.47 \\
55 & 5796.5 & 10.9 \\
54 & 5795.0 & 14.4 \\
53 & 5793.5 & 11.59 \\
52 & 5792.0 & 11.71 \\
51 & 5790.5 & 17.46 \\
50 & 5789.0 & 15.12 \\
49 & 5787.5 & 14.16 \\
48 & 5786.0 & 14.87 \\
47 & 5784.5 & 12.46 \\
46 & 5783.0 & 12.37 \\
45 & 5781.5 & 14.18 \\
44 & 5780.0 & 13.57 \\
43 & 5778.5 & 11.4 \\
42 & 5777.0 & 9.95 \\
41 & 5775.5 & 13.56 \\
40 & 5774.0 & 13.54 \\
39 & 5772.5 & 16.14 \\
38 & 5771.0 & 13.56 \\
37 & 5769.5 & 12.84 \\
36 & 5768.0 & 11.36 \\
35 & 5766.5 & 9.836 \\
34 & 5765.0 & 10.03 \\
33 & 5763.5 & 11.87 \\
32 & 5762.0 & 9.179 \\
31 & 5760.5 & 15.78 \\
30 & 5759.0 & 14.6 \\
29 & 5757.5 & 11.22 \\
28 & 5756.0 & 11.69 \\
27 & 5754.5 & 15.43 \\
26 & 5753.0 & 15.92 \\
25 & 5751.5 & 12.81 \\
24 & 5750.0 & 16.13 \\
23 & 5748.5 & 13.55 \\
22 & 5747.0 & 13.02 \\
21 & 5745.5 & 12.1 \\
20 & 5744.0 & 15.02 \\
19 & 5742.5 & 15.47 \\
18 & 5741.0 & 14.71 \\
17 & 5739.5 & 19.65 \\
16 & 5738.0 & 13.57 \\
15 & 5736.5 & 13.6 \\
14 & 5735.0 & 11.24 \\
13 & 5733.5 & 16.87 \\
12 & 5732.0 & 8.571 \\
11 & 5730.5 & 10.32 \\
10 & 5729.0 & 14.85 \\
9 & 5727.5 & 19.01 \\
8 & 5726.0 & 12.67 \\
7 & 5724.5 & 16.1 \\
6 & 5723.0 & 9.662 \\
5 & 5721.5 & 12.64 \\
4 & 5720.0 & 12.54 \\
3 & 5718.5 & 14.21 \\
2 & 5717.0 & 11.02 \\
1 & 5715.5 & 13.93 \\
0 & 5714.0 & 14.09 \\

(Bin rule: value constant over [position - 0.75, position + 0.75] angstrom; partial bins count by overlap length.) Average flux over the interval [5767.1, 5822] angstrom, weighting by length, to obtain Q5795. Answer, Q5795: 11.9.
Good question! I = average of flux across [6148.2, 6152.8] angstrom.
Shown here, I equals 15.2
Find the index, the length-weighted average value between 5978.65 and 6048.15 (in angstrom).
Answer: 14.2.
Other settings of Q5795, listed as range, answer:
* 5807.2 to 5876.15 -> 12.6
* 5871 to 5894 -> 13.6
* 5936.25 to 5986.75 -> 14.1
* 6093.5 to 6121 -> 14.2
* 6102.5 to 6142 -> 14.3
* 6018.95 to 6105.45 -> 14.4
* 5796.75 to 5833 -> 10.8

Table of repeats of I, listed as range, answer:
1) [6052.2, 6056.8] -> 14.6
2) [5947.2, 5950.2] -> 16.2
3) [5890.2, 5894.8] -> 15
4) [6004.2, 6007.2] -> 13.6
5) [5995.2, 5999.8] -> 13.4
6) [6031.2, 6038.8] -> 15.5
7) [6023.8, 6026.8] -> 13.1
